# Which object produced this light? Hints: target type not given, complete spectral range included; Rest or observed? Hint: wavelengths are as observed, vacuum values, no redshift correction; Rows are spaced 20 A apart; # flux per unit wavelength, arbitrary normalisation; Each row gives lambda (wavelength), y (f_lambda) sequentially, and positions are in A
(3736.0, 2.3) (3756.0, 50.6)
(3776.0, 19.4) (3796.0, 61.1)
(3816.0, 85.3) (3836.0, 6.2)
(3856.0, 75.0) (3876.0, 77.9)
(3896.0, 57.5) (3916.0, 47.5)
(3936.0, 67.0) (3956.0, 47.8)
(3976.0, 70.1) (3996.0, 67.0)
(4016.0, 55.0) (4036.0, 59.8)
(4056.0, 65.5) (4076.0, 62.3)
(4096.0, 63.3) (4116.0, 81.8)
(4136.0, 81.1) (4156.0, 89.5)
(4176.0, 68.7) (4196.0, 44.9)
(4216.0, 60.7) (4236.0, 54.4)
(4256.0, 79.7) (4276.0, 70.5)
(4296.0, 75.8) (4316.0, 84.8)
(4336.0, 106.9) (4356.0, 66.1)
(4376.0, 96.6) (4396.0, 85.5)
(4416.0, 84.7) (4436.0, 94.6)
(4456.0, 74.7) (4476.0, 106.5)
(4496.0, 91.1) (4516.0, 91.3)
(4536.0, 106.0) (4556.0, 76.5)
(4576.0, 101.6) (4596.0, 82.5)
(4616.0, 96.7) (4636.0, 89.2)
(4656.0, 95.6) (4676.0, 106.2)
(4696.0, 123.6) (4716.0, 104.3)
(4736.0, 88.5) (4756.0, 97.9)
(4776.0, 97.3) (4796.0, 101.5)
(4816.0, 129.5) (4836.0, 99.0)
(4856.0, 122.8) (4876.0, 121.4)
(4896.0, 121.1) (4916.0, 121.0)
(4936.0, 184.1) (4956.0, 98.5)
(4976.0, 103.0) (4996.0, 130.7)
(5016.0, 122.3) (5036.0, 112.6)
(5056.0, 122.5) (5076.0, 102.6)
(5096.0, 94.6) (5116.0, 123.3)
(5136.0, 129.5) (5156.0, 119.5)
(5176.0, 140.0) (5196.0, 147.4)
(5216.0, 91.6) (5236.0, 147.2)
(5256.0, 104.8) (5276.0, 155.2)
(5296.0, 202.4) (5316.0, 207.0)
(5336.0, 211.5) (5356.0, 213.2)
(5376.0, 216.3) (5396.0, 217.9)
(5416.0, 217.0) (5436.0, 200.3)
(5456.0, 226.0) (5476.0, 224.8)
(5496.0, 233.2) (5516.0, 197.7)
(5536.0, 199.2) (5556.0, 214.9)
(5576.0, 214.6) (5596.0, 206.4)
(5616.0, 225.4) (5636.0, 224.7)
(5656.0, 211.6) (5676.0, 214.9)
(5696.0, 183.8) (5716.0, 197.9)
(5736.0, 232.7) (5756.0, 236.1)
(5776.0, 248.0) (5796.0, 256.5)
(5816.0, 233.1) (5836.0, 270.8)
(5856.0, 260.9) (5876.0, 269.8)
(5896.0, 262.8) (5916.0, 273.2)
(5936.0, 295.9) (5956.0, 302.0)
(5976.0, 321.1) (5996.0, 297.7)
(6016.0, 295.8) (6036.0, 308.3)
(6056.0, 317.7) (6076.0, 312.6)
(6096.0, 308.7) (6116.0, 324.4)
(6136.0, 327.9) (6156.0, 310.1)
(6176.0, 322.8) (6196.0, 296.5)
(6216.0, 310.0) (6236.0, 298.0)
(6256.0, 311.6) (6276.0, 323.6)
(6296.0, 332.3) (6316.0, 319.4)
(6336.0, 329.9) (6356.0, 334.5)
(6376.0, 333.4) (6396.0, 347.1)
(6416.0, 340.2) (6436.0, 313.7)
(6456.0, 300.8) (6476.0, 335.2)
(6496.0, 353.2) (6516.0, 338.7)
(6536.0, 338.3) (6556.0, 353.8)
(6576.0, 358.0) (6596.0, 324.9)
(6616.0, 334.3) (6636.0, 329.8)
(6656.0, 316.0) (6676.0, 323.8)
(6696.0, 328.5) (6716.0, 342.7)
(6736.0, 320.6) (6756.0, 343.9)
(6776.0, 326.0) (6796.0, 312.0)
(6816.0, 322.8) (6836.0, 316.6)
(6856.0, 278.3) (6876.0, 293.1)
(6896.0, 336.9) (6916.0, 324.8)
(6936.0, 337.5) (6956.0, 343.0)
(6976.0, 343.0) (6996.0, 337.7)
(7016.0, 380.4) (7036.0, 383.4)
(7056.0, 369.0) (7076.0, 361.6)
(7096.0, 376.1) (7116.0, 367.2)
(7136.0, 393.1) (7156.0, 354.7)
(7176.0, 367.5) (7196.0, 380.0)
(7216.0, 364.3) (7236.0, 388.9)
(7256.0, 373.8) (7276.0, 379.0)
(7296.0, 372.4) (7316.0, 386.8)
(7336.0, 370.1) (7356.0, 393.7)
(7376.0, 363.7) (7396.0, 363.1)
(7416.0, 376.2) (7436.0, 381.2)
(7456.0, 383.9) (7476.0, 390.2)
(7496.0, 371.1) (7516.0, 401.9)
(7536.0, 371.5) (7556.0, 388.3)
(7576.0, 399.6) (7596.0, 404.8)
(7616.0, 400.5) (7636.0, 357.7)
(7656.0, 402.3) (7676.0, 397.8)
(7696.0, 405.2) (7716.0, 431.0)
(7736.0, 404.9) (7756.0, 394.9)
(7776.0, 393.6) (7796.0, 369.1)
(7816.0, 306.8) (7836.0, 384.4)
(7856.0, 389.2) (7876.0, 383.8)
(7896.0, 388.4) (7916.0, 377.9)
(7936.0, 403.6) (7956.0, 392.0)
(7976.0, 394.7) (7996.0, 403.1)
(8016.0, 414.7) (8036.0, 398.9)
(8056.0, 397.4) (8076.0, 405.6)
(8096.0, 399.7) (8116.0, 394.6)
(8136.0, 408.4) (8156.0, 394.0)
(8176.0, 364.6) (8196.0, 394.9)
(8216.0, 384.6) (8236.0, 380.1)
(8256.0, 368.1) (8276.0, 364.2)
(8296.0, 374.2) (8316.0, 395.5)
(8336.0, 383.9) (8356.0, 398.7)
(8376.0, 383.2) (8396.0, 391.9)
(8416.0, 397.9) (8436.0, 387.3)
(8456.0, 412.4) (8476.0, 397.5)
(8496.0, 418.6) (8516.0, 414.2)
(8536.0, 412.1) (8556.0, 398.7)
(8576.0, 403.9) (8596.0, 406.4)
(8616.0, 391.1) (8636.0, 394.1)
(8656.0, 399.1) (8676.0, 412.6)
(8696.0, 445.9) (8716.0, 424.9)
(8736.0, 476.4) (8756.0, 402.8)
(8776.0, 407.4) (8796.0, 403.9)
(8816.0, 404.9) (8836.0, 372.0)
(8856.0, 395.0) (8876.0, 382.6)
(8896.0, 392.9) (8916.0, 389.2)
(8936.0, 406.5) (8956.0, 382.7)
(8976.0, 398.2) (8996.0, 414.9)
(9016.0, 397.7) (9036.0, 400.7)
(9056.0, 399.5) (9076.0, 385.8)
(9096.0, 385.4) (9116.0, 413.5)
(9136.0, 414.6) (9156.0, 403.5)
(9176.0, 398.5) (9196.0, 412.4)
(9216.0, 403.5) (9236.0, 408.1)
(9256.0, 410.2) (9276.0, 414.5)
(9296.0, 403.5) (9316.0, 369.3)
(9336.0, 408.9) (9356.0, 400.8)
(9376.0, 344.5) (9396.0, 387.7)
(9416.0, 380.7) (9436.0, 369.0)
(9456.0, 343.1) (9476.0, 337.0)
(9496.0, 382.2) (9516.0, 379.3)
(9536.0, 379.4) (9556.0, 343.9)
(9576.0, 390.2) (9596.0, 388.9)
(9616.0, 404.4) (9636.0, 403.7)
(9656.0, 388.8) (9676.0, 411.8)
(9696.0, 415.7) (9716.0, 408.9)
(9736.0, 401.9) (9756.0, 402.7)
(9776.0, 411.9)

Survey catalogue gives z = 0.33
